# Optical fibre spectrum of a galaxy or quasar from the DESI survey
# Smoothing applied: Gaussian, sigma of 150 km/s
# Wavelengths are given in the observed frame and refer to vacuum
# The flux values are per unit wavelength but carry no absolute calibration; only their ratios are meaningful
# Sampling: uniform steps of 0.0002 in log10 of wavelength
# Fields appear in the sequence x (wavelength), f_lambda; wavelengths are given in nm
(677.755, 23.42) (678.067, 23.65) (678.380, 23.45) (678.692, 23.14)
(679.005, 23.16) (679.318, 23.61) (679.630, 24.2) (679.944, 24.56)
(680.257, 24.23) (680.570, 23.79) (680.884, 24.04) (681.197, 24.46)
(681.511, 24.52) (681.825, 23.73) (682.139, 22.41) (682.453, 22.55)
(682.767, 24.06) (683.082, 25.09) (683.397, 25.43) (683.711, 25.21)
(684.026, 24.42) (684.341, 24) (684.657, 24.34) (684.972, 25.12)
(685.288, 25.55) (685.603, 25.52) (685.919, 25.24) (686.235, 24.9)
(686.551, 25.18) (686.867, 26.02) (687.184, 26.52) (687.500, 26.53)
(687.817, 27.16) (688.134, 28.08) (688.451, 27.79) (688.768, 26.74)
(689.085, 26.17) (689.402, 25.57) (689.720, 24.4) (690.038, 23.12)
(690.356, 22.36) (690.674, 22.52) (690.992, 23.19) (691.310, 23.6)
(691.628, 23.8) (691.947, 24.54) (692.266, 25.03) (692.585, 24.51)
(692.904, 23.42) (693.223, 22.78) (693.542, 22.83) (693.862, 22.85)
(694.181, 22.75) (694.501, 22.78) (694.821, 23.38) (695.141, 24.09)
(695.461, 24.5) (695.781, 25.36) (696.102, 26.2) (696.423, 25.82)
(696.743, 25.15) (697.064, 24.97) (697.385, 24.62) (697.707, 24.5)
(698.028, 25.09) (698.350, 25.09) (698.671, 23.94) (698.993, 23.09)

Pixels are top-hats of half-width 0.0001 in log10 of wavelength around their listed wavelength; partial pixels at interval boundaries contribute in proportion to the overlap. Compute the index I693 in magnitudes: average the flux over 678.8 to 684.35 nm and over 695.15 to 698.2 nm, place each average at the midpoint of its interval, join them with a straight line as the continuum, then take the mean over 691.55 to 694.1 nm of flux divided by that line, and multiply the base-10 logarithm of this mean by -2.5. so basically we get 0.051 mag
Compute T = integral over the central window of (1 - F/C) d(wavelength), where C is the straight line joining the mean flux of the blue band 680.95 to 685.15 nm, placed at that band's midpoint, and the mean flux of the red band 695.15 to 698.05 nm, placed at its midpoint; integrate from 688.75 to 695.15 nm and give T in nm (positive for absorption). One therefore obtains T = 0.27 nm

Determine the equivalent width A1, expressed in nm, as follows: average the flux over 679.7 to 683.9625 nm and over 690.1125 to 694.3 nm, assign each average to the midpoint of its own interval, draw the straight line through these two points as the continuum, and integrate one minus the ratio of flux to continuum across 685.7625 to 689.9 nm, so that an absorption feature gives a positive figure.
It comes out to -0.43 nm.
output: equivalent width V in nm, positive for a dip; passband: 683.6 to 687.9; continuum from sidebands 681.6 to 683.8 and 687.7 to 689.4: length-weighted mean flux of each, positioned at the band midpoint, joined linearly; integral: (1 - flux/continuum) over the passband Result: 0.04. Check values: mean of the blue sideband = 24.1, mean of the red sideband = 27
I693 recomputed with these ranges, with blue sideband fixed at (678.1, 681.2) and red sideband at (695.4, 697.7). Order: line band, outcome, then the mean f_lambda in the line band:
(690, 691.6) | 0.078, 23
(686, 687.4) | -0.055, 25.7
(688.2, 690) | -0.062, 26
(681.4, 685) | -0.004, 24.2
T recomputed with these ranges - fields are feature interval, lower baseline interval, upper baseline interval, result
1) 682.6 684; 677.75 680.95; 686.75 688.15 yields 0.02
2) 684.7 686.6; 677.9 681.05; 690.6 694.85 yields -0.13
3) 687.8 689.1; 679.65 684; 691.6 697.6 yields -0.17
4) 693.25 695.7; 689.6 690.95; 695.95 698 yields 0.11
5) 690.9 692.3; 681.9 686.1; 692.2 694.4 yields -0.02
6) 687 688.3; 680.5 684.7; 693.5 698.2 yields -0.15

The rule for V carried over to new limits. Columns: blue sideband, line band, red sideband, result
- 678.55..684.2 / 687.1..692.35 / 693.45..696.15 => -0.27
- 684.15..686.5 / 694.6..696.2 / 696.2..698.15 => 0.03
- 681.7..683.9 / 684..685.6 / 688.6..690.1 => -0.02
